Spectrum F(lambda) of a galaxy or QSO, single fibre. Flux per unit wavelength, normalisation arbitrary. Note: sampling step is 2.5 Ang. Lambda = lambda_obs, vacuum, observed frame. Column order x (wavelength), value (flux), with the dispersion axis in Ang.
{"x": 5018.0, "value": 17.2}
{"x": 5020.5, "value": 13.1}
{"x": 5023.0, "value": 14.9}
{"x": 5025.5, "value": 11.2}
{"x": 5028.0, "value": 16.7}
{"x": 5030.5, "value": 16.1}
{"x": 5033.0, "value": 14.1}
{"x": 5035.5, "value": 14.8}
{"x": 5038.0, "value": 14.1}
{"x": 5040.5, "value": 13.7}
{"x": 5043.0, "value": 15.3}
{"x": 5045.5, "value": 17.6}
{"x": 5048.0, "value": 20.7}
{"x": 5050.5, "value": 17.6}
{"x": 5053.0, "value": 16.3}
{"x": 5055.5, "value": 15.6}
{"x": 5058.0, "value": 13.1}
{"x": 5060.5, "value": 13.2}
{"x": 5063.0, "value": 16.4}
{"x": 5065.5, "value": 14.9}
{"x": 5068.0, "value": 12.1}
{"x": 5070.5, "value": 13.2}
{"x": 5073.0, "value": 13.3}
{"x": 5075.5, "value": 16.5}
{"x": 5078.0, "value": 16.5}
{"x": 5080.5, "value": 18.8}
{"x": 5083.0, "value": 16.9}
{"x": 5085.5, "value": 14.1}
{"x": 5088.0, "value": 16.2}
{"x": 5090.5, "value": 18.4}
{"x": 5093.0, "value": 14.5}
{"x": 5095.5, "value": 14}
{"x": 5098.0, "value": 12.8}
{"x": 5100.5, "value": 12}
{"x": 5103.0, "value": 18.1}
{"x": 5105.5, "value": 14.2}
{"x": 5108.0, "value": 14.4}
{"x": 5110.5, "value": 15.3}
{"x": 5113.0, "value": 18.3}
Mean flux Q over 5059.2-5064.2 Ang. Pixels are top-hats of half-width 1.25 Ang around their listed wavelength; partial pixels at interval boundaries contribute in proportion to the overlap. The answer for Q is 14.8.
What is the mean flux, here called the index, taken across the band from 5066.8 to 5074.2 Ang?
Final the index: 12.9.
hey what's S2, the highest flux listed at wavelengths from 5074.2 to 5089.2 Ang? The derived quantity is 18.8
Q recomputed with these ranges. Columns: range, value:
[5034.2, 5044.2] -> 14.5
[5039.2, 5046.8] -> 15.6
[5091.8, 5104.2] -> 14.3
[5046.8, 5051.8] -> 19.1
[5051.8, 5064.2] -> 14.9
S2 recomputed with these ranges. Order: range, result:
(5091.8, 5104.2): 18.1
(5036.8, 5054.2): 20.7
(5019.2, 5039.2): 16.7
